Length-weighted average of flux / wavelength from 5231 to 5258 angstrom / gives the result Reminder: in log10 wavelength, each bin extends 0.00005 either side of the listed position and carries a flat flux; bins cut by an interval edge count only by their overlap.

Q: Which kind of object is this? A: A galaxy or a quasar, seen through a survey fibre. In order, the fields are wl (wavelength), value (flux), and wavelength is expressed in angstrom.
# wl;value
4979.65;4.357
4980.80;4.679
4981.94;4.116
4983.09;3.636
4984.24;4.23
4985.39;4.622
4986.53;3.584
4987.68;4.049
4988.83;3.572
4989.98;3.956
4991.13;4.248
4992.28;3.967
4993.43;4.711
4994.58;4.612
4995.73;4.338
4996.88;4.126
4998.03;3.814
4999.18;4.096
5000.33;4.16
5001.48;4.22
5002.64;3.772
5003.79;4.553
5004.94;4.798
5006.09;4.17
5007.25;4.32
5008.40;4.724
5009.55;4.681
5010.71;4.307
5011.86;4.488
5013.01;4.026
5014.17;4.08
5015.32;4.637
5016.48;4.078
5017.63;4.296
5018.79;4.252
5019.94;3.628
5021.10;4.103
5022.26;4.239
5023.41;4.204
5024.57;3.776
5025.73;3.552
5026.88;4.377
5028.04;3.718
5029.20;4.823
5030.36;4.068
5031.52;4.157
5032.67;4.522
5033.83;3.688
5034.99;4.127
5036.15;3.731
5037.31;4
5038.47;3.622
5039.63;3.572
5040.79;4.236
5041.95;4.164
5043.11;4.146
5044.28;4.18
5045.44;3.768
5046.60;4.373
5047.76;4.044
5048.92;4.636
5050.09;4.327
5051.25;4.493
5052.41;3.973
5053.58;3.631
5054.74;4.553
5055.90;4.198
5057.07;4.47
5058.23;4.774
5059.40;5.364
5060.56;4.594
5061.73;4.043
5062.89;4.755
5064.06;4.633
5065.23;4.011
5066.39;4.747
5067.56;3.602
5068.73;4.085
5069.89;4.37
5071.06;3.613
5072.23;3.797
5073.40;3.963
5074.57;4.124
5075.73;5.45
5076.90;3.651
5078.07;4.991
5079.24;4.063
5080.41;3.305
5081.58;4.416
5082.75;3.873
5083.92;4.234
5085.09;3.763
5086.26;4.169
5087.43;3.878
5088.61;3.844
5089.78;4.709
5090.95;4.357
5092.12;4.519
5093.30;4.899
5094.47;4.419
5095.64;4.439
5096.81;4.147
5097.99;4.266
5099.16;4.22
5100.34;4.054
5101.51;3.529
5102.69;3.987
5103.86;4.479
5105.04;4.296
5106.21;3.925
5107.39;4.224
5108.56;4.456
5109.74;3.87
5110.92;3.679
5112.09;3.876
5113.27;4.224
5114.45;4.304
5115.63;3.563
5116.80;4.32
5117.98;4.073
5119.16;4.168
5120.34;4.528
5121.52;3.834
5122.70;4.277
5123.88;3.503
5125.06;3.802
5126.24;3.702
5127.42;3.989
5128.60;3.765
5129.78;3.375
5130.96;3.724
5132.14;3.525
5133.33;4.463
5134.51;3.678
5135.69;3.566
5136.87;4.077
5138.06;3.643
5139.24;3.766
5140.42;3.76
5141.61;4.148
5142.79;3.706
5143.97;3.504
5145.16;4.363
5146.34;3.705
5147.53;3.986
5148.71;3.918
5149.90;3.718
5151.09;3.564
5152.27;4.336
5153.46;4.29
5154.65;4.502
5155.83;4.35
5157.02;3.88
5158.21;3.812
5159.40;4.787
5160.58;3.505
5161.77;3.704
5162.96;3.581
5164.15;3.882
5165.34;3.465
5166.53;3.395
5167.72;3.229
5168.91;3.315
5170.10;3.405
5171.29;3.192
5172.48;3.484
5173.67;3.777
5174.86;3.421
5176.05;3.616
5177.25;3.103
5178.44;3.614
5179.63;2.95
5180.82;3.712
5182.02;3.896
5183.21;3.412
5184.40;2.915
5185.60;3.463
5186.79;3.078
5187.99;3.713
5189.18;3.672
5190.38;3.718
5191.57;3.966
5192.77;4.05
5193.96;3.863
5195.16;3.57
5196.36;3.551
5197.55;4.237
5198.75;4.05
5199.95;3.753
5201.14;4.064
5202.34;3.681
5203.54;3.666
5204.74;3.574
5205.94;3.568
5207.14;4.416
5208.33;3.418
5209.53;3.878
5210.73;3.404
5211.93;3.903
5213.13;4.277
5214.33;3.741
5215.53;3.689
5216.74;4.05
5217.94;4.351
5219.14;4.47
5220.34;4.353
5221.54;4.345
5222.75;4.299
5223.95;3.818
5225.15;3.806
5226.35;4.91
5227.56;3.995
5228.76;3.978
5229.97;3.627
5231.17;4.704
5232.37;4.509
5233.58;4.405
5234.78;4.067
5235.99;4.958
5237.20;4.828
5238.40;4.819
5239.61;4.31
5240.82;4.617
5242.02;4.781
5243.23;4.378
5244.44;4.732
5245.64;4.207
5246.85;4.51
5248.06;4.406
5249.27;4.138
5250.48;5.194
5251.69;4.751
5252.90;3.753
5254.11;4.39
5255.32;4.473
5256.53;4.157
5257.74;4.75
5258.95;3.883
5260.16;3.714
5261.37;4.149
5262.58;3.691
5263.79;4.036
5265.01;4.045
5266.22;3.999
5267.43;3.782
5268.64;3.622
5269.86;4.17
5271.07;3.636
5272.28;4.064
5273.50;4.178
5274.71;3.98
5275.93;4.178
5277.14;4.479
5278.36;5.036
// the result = 4.51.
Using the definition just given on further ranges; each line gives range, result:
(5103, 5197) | 3.8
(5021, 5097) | 4.2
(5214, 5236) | 4.2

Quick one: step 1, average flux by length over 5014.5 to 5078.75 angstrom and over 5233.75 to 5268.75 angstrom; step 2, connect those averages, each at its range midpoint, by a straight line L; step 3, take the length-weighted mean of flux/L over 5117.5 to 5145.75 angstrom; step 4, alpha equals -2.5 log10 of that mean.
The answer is 0.10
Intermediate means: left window 4.2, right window 4.33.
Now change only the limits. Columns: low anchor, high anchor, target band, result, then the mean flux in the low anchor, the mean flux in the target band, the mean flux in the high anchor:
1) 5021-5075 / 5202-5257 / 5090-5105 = -0.026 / 4.17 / 4.29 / 4.23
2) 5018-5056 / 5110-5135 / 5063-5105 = -0.053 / 4.09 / 4.2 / 3.92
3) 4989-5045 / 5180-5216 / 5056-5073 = -0.075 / 4.16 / 4.34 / 3.73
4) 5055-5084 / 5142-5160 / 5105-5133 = 0.047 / 4.29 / 3.96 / 4.03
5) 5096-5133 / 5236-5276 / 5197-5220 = 0.071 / 4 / 3.91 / 4.26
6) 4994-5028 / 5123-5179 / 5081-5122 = -0.064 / 4.21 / 4.16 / 3.76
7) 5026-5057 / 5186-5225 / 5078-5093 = -0.024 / 4.12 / 4.15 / 3.88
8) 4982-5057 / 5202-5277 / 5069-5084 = 0.005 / 4.15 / 4.14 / 4.17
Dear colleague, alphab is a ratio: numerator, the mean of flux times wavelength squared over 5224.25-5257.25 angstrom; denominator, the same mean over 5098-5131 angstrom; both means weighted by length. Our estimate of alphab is 1.16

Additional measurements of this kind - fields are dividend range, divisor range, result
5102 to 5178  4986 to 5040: 0.98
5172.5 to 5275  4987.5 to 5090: 1.03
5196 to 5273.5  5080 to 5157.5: 1.08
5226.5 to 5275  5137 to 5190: 1.20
